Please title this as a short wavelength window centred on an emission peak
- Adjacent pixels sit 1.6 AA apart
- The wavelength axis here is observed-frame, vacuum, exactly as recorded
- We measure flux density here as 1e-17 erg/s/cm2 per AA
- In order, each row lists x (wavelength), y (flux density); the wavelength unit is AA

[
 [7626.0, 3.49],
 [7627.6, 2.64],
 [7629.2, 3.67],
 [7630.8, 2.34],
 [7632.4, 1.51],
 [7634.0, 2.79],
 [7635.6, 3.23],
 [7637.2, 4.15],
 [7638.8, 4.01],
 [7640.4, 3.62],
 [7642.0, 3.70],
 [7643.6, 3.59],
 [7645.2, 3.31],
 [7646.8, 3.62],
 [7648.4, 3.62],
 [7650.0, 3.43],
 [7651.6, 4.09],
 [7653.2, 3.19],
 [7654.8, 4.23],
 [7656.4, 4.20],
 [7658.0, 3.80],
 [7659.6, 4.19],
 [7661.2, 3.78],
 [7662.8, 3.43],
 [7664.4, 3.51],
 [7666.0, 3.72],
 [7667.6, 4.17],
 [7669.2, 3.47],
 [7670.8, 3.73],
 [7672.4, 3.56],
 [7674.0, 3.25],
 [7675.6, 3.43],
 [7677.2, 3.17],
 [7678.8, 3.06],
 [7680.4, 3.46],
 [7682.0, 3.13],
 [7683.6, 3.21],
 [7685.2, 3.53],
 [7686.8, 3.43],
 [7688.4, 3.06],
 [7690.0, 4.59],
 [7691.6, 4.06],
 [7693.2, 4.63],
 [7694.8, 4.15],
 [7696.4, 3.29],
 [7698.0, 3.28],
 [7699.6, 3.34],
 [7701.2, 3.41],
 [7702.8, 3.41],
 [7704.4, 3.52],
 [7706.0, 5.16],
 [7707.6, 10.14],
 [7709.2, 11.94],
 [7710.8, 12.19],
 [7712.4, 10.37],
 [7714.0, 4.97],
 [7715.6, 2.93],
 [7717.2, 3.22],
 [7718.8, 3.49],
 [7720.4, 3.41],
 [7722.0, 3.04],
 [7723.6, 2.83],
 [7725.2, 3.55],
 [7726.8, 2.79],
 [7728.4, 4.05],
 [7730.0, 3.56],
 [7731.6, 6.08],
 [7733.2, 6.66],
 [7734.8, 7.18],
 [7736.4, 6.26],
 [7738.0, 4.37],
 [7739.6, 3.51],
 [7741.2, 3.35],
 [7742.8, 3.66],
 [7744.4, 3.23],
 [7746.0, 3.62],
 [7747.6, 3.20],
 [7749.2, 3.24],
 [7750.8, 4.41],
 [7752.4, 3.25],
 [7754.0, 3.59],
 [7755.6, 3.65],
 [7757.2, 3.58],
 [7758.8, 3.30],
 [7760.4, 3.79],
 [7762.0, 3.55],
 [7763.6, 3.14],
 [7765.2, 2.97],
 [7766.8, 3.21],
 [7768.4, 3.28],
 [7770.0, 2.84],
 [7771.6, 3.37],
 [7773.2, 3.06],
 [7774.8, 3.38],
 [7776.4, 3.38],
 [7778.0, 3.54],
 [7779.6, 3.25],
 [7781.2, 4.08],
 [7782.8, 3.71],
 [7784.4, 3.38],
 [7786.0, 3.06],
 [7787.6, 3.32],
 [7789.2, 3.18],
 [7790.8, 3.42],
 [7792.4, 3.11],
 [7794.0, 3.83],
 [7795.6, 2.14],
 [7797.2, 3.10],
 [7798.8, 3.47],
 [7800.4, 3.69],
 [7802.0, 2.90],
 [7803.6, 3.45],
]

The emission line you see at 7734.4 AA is [N II] 6583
